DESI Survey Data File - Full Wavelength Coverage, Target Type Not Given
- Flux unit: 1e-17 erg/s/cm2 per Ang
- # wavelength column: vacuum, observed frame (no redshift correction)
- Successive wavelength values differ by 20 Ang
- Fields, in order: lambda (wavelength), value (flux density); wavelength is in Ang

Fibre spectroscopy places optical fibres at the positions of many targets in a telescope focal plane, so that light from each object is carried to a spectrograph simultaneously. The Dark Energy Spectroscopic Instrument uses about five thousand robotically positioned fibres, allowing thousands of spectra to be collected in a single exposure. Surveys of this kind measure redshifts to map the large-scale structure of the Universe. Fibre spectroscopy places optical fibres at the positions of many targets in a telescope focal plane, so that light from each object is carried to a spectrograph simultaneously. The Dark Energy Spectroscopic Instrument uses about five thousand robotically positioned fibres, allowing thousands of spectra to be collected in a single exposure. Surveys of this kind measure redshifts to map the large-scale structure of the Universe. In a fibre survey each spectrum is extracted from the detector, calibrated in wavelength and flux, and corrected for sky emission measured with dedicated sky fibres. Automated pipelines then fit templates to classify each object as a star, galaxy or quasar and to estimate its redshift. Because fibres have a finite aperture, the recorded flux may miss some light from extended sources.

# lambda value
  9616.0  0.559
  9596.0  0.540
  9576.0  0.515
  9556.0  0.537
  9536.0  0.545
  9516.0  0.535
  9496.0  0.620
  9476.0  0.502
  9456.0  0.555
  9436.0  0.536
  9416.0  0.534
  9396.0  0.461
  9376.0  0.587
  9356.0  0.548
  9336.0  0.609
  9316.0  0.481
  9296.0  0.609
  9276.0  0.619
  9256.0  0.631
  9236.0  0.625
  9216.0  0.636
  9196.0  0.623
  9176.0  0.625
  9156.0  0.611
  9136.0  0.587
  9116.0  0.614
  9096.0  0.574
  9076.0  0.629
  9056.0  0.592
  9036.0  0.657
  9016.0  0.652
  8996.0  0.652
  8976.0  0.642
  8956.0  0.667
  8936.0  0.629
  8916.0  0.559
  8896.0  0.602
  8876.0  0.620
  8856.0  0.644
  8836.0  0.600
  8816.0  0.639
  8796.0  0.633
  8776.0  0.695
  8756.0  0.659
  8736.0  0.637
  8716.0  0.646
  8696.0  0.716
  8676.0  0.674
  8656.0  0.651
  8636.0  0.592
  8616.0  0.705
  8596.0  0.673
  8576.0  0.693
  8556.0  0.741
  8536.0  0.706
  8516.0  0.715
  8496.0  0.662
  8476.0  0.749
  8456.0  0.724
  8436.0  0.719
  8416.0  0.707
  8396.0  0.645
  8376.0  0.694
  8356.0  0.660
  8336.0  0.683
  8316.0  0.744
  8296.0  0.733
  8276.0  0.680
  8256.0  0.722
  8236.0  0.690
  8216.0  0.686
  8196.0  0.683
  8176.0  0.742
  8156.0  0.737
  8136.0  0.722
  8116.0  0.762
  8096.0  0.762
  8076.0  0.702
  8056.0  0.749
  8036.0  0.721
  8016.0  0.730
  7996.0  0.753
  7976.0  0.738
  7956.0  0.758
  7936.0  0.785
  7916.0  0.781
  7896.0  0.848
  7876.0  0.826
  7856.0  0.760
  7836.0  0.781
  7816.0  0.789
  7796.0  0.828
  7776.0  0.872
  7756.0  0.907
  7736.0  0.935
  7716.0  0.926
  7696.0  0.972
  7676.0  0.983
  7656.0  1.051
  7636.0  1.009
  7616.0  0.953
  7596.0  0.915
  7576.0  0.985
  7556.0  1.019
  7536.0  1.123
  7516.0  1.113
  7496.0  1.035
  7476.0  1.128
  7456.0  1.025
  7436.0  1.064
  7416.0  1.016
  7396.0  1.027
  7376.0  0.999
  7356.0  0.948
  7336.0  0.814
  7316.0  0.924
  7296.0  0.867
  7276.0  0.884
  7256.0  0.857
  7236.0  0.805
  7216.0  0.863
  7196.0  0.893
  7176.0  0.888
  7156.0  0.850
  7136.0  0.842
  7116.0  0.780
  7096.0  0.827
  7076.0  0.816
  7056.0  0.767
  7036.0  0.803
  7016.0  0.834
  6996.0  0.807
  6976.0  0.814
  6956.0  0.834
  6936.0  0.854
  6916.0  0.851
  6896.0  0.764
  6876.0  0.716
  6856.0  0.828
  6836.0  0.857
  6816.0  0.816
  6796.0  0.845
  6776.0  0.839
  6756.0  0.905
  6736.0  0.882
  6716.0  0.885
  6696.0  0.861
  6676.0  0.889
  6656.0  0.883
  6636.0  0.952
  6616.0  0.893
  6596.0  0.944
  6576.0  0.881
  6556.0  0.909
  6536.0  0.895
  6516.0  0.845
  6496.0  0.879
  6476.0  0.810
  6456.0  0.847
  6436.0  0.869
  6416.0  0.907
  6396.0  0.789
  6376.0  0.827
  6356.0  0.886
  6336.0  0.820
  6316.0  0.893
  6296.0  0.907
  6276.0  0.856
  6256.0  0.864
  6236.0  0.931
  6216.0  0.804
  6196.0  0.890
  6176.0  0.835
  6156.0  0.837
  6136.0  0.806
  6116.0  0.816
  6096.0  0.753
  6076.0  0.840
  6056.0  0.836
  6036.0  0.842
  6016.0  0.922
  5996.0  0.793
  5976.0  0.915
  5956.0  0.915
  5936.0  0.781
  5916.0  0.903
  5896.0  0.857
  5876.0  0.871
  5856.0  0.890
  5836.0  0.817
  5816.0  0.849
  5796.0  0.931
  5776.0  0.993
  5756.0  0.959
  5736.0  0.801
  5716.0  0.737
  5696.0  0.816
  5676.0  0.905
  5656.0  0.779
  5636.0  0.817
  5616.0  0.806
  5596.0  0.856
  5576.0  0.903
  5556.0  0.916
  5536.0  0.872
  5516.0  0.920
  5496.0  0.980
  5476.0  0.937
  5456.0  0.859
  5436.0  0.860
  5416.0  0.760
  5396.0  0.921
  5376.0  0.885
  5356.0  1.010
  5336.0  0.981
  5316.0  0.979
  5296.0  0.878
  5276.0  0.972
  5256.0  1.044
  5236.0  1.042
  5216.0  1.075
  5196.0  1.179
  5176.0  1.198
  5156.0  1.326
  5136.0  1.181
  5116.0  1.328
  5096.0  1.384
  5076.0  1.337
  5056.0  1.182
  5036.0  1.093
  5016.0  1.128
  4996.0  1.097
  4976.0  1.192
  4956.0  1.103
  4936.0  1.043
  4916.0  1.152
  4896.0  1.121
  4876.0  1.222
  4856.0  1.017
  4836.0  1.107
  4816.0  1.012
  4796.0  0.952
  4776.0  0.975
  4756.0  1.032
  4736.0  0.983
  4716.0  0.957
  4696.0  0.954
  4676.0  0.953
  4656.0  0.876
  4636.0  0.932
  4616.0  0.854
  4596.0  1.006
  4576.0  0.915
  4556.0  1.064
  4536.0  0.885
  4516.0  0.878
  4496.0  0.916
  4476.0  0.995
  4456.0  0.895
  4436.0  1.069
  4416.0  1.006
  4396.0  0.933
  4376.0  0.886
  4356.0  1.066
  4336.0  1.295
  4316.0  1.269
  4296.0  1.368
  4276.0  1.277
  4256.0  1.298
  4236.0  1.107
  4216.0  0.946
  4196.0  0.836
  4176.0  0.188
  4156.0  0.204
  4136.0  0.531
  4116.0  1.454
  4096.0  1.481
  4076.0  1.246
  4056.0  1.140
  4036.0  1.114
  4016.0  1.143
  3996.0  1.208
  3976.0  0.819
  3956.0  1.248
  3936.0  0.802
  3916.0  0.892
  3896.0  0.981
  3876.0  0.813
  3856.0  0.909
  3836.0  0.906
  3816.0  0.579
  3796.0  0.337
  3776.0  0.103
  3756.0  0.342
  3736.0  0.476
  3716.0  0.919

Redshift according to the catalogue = 0.591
